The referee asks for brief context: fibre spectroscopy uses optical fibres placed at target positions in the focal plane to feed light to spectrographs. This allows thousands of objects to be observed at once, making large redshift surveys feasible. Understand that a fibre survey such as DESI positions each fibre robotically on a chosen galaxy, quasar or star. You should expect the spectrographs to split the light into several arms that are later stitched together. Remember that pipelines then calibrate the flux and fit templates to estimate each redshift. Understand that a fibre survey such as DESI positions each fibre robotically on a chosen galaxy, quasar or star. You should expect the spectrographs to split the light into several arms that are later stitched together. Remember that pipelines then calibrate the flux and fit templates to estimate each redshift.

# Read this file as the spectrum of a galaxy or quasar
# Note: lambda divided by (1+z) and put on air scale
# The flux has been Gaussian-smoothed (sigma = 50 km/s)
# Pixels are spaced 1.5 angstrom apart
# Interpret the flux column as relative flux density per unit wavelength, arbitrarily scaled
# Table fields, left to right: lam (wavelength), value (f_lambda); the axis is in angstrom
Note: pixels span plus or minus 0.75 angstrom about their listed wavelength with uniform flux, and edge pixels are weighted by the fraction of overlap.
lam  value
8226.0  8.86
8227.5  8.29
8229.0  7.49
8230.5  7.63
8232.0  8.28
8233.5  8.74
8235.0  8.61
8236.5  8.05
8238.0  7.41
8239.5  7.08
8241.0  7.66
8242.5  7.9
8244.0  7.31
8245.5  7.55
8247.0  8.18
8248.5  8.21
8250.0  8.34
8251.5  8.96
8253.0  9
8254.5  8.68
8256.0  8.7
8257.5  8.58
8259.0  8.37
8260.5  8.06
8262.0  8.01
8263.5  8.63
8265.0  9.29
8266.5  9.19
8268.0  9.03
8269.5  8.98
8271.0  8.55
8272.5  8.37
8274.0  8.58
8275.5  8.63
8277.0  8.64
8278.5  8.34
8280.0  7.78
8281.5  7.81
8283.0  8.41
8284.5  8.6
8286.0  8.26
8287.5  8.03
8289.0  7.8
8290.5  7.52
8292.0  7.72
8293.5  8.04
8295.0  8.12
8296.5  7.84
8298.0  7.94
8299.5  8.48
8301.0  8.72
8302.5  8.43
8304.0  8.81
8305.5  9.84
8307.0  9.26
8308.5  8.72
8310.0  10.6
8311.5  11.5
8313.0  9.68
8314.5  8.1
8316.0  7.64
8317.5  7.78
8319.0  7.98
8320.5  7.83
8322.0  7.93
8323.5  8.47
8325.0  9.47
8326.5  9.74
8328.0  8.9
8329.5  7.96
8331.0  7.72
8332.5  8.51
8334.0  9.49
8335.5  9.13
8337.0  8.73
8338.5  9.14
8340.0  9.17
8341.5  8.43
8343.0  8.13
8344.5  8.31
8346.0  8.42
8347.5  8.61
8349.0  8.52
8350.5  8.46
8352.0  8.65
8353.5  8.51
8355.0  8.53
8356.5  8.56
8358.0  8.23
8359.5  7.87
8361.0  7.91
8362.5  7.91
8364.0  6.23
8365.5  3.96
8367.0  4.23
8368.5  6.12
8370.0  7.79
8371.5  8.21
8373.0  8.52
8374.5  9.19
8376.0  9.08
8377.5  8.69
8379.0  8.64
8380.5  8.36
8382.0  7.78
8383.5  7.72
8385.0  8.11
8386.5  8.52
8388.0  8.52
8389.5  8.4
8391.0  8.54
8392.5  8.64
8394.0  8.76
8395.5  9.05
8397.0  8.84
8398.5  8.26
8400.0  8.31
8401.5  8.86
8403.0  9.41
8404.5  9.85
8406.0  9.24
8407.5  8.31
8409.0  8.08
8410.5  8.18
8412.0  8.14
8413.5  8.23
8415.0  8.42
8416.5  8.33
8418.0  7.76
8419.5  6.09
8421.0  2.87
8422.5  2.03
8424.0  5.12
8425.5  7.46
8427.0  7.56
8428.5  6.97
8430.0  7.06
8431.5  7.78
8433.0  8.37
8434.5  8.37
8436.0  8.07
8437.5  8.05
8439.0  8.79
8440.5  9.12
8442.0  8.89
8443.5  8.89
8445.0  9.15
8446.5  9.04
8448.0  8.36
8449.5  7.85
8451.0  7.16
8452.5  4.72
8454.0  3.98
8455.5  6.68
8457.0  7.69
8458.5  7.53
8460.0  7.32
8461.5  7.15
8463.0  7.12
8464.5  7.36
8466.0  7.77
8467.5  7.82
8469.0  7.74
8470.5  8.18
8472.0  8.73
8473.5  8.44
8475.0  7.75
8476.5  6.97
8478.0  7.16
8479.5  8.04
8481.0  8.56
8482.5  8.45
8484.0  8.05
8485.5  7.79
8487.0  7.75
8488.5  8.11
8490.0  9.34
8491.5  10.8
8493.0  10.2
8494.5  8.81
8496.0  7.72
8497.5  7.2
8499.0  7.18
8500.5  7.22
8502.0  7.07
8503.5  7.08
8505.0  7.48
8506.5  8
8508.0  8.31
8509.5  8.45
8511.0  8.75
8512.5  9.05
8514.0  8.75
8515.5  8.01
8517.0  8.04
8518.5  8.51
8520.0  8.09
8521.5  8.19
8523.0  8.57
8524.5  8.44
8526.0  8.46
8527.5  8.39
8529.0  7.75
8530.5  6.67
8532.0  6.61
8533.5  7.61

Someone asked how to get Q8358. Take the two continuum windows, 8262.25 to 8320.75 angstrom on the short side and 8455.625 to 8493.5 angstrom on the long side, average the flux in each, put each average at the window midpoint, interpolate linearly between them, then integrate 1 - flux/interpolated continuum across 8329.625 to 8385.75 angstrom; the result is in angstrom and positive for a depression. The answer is 1.8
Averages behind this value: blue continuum 8.55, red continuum 8.04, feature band 8.09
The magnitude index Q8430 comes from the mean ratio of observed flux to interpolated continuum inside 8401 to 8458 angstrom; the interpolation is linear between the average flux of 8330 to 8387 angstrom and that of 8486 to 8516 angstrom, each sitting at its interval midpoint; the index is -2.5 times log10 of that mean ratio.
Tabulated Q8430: 0.08 mag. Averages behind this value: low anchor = 8.11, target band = 7.6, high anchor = 8.26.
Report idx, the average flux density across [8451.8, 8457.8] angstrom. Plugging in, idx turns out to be 5.79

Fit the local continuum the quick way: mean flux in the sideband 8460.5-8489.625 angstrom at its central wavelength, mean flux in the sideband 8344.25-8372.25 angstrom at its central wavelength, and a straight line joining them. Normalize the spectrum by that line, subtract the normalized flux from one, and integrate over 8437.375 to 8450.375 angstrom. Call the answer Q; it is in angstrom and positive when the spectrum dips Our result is -1.51 angstrom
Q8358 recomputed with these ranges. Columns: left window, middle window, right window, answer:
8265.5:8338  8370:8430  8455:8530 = 2.5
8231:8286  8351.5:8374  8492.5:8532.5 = 2.2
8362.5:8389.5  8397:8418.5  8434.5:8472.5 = -2.4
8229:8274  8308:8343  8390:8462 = -3.1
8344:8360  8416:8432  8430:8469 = 3.4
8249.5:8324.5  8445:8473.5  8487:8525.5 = 3.1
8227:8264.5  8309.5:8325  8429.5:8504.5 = -1.3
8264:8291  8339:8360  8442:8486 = -0.9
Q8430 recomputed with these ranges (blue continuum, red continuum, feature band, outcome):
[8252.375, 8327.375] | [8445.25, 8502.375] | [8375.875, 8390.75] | -0.03 mag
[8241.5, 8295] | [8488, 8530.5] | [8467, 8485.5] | 0.04 mag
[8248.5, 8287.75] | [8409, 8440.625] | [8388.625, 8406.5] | -0.18 mag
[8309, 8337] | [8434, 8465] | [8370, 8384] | -0.02 mag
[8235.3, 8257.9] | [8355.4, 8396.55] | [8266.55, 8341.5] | -0.07 mag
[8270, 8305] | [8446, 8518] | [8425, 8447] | -0.04 mag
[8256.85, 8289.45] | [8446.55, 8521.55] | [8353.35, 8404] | 0.01 mag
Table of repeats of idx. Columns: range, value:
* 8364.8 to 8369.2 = 4.76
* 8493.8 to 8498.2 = 7.91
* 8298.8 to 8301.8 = 8.6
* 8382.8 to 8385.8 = 7.93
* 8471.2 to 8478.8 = 7.81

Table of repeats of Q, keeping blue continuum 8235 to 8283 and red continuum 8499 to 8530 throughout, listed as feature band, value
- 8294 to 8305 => -0.1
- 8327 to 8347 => -0.9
